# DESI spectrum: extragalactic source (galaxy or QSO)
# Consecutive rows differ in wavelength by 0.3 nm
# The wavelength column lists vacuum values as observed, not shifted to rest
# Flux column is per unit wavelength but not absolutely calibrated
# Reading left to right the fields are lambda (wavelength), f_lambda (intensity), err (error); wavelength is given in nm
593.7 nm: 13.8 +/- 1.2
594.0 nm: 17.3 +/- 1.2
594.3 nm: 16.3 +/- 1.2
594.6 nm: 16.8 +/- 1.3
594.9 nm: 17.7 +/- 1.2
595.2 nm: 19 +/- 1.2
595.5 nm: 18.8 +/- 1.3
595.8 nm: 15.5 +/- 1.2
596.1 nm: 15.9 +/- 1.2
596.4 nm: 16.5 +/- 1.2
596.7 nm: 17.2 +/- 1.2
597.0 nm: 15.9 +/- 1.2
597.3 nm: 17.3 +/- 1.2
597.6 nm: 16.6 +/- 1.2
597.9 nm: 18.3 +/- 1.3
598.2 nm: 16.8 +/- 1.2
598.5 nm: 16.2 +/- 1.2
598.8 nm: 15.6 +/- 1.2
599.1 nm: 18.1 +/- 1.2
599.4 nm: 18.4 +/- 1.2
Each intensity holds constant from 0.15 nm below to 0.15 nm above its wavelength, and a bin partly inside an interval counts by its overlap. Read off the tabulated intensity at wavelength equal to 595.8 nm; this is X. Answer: 15.5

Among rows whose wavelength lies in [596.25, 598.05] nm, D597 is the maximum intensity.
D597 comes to 18.3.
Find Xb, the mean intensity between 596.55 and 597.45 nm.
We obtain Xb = 16.8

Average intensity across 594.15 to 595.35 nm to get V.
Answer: 17.4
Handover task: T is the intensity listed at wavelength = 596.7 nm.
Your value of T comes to 17.2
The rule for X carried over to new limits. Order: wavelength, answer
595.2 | 19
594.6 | 16.8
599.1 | 18.1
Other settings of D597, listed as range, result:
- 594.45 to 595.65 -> 19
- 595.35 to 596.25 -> 18.8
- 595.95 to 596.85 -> 17.2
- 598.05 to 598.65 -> 16.8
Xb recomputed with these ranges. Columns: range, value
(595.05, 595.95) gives 17.8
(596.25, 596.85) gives 16.8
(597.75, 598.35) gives 17.5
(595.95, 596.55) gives 16.2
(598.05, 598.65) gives 16.5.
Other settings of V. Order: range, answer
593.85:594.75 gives 16.8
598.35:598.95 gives 15.9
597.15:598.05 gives 17.4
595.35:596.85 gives 16.8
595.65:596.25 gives 15.7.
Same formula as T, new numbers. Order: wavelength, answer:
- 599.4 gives 18.4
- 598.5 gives 16.2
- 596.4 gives 16.5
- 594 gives 17.3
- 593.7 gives 13.8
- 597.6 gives 16.6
